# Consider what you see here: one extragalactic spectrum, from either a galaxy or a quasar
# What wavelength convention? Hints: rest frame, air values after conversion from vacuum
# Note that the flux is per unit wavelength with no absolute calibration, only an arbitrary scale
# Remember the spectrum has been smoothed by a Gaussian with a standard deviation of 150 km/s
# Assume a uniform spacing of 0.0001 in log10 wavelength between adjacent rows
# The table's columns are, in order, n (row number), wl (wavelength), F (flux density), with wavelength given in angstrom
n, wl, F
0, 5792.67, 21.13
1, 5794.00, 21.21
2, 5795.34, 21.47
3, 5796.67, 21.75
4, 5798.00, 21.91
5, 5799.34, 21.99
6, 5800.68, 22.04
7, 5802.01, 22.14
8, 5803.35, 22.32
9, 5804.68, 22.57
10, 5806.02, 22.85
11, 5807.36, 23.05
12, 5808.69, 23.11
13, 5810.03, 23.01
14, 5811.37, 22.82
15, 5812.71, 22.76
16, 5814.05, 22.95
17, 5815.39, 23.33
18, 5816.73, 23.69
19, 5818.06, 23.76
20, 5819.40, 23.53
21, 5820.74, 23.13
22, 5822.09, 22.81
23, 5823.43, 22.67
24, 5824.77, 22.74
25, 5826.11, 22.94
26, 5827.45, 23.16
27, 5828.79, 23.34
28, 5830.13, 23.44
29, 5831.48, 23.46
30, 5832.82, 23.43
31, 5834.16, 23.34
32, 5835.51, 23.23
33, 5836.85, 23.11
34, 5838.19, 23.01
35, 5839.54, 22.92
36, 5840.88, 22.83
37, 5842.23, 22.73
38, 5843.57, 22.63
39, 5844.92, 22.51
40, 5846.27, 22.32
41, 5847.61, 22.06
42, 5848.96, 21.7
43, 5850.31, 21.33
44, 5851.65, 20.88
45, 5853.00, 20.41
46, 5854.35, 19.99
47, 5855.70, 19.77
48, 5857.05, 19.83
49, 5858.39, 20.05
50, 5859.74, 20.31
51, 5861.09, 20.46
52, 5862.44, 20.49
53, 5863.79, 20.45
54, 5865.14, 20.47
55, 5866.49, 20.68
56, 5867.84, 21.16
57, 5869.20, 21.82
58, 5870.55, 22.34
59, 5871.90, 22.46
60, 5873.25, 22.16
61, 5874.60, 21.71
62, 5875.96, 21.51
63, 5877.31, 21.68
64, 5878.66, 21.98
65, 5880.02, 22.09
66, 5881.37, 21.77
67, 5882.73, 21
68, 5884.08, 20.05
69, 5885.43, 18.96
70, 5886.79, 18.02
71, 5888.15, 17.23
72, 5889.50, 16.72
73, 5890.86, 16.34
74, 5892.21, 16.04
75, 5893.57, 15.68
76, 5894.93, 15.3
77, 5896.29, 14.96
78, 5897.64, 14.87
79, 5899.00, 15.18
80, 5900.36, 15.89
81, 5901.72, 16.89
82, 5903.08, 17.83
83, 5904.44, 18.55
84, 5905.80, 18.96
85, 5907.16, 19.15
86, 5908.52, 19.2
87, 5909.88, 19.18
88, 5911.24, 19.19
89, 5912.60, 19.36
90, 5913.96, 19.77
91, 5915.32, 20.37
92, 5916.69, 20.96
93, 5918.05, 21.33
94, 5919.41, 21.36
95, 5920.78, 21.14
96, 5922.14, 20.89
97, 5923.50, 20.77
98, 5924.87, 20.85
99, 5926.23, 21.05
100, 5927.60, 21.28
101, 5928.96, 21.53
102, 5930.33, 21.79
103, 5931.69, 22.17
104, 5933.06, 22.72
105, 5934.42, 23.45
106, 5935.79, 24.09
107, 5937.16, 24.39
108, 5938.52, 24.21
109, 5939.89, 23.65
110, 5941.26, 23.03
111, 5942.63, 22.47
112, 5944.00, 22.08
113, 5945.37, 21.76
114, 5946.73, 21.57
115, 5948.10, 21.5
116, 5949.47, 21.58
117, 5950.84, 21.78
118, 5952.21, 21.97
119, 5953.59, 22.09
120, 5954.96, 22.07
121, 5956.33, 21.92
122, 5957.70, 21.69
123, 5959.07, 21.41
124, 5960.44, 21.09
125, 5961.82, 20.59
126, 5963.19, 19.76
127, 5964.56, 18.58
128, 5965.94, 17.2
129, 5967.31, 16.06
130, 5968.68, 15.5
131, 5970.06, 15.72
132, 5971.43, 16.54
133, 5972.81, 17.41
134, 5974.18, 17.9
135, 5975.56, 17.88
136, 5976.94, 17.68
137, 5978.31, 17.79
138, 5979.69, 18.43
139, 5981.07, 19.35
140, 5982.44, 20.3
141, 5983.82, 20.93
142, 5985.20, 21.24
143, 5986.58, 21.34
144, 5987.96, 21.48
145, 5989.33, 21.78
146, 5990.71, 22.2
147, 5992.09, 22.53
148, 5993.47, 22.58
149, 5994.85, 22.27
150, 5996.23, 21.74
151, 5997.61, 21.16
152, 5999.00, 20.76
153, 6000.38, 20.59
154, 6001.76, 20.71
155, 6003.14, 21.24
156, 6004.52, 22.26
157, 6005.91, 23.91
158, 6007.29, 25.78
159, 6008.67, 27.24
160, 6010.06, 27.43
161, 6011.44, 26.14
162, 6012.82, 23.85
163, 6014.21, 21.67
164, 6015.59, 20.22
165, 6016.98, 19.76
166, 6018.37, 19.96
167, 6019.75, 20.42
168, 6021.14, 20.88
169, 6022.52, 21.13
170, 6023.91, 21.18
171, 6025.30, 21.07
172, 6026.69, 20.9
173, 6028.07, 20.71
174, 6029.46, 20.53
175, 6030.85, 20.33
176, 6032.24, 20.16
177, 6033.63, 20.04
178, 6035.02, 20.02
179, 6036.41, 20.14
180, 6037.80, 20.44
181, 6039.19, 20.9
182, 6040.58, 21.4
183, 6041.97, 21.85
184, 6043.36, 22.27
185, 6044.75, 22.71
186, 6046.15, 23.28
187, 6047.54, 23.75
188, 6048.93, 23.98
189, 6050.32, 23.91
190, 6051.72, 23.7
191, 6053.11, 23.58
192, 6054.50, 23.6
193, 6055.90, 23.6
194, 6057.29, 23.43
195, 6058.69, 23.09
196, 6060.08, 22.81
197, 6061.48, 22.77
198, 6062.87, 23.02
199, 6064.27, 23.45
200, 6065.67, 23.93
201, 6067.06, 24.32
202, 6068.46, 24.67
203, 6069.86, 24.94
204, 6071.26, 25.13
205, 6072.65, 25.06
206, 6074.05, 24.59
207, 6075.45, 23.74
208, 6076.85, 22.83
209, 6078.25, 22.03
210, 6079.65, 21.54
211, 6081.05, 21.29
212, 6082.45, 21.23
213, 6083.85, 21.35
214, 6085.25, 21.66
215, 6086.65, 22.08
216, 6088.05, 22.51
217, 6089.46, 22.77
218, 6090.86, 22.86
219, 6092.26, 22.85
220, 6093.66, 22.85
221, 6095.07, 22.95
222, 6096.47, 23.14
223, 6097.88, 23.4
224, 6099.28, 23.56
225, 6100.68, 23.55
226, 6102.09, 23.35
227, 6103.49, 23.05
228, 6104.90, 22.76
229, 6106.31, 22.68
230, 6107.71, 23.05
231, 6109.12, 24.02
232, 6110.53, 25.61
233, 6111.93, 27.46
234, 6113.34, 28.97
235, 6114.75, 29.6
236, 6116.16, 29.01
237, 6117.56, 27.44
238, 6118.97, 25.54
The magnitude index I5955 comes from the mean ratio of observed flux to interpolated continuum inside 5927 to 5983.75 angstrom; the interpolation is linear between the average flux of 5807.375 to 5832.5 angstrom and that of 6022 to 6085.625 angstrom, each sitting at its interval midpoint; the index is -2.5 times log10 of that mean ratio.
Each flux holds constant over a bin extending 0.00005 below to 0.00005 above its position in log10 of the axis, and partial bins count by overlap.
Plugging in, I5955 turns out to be 0.108 mag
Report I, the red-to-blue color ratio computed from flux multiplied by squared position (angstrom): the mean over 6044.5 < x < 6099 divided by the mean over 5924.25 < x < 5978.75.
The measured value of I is 1.2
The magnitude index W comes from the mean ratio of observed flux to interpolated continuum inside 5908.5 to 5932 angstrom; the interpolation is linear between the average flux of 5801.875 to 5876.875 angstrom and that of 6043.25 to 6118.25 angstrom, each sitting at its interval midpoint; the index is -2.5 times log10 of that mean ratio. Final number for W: 0.10 mag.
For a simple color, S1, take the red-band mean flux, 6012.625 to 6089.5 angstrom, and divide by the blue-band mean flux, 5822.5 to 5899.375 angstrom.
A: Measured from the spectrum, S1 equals 1.07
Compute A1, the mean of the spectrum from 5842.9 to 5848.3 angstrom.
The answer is 22.4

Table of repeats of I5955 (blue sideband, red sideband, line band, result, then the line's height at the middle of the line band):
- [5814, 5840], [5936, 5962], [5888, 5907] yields 0.34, 22.6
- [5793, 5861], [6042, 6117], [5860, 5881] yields 0.06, 22.6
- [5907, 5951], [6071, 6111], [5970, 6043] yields 0.06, 22.2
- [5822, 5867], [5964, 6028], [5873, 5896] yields 0.13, 21.6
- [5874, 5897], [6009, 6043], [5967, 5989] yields 0.11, 20.5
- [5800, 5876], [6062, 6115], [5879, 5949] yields 0.13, 22.6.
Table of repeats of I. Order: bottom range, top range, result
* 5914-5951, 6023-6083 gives 1.07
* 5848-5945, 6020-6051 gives 1.11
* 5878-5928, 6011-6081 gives 1.24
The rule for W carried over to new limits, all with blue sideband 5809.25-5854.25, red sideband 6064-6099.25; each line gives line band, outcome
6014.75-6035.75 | 0.13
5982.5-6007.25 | 0.06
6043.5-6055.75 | -0.02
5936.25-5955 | 0.02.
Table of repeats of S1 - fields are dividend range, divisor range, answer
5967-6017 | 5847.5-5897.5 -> 1.05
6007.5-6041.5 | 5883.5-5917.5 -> 1.21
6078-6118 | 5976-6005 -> 1.14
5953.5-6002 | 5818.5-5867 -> 0.90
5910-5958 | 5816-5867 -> 0.98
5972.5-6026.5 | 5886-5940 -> 1.09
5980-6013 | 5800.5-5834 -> 0.97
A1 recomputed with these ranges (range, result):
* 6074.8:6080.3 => 22.5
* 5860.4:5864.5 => 20.5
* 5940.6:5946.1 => 22.3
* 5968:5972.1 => 15.9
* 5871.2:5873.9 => 22.3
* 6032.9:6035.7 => 20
